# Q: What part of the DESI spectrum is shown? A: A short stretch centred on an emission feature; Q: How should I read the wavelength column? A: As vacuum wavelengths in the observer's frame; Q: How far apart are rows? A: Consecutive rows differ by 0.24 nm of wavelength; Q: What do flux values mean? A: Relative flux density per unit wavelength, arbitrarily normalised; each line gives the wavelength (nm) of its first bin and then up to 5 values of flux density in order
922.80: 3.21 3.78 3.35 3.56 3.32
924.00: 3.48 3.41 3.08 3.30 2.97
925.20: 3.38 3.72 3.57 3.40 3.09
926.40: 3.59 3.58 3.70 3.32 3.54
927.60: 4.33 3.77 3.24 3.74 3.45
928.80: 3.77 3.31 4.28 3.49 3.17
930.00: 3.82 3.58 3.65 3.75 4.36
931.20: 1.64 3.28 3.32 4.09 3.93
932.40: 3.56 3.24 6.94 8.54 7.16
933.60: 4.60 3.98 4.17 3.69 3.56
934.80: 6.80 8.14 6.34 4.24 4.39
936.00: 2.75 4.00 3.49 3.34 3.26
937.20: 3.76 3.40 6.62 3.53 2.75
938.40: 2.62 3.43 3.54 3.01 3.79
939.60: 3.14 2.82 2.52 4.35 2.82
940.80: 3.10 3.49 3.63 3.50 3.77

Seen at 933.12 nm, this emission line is [S II]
